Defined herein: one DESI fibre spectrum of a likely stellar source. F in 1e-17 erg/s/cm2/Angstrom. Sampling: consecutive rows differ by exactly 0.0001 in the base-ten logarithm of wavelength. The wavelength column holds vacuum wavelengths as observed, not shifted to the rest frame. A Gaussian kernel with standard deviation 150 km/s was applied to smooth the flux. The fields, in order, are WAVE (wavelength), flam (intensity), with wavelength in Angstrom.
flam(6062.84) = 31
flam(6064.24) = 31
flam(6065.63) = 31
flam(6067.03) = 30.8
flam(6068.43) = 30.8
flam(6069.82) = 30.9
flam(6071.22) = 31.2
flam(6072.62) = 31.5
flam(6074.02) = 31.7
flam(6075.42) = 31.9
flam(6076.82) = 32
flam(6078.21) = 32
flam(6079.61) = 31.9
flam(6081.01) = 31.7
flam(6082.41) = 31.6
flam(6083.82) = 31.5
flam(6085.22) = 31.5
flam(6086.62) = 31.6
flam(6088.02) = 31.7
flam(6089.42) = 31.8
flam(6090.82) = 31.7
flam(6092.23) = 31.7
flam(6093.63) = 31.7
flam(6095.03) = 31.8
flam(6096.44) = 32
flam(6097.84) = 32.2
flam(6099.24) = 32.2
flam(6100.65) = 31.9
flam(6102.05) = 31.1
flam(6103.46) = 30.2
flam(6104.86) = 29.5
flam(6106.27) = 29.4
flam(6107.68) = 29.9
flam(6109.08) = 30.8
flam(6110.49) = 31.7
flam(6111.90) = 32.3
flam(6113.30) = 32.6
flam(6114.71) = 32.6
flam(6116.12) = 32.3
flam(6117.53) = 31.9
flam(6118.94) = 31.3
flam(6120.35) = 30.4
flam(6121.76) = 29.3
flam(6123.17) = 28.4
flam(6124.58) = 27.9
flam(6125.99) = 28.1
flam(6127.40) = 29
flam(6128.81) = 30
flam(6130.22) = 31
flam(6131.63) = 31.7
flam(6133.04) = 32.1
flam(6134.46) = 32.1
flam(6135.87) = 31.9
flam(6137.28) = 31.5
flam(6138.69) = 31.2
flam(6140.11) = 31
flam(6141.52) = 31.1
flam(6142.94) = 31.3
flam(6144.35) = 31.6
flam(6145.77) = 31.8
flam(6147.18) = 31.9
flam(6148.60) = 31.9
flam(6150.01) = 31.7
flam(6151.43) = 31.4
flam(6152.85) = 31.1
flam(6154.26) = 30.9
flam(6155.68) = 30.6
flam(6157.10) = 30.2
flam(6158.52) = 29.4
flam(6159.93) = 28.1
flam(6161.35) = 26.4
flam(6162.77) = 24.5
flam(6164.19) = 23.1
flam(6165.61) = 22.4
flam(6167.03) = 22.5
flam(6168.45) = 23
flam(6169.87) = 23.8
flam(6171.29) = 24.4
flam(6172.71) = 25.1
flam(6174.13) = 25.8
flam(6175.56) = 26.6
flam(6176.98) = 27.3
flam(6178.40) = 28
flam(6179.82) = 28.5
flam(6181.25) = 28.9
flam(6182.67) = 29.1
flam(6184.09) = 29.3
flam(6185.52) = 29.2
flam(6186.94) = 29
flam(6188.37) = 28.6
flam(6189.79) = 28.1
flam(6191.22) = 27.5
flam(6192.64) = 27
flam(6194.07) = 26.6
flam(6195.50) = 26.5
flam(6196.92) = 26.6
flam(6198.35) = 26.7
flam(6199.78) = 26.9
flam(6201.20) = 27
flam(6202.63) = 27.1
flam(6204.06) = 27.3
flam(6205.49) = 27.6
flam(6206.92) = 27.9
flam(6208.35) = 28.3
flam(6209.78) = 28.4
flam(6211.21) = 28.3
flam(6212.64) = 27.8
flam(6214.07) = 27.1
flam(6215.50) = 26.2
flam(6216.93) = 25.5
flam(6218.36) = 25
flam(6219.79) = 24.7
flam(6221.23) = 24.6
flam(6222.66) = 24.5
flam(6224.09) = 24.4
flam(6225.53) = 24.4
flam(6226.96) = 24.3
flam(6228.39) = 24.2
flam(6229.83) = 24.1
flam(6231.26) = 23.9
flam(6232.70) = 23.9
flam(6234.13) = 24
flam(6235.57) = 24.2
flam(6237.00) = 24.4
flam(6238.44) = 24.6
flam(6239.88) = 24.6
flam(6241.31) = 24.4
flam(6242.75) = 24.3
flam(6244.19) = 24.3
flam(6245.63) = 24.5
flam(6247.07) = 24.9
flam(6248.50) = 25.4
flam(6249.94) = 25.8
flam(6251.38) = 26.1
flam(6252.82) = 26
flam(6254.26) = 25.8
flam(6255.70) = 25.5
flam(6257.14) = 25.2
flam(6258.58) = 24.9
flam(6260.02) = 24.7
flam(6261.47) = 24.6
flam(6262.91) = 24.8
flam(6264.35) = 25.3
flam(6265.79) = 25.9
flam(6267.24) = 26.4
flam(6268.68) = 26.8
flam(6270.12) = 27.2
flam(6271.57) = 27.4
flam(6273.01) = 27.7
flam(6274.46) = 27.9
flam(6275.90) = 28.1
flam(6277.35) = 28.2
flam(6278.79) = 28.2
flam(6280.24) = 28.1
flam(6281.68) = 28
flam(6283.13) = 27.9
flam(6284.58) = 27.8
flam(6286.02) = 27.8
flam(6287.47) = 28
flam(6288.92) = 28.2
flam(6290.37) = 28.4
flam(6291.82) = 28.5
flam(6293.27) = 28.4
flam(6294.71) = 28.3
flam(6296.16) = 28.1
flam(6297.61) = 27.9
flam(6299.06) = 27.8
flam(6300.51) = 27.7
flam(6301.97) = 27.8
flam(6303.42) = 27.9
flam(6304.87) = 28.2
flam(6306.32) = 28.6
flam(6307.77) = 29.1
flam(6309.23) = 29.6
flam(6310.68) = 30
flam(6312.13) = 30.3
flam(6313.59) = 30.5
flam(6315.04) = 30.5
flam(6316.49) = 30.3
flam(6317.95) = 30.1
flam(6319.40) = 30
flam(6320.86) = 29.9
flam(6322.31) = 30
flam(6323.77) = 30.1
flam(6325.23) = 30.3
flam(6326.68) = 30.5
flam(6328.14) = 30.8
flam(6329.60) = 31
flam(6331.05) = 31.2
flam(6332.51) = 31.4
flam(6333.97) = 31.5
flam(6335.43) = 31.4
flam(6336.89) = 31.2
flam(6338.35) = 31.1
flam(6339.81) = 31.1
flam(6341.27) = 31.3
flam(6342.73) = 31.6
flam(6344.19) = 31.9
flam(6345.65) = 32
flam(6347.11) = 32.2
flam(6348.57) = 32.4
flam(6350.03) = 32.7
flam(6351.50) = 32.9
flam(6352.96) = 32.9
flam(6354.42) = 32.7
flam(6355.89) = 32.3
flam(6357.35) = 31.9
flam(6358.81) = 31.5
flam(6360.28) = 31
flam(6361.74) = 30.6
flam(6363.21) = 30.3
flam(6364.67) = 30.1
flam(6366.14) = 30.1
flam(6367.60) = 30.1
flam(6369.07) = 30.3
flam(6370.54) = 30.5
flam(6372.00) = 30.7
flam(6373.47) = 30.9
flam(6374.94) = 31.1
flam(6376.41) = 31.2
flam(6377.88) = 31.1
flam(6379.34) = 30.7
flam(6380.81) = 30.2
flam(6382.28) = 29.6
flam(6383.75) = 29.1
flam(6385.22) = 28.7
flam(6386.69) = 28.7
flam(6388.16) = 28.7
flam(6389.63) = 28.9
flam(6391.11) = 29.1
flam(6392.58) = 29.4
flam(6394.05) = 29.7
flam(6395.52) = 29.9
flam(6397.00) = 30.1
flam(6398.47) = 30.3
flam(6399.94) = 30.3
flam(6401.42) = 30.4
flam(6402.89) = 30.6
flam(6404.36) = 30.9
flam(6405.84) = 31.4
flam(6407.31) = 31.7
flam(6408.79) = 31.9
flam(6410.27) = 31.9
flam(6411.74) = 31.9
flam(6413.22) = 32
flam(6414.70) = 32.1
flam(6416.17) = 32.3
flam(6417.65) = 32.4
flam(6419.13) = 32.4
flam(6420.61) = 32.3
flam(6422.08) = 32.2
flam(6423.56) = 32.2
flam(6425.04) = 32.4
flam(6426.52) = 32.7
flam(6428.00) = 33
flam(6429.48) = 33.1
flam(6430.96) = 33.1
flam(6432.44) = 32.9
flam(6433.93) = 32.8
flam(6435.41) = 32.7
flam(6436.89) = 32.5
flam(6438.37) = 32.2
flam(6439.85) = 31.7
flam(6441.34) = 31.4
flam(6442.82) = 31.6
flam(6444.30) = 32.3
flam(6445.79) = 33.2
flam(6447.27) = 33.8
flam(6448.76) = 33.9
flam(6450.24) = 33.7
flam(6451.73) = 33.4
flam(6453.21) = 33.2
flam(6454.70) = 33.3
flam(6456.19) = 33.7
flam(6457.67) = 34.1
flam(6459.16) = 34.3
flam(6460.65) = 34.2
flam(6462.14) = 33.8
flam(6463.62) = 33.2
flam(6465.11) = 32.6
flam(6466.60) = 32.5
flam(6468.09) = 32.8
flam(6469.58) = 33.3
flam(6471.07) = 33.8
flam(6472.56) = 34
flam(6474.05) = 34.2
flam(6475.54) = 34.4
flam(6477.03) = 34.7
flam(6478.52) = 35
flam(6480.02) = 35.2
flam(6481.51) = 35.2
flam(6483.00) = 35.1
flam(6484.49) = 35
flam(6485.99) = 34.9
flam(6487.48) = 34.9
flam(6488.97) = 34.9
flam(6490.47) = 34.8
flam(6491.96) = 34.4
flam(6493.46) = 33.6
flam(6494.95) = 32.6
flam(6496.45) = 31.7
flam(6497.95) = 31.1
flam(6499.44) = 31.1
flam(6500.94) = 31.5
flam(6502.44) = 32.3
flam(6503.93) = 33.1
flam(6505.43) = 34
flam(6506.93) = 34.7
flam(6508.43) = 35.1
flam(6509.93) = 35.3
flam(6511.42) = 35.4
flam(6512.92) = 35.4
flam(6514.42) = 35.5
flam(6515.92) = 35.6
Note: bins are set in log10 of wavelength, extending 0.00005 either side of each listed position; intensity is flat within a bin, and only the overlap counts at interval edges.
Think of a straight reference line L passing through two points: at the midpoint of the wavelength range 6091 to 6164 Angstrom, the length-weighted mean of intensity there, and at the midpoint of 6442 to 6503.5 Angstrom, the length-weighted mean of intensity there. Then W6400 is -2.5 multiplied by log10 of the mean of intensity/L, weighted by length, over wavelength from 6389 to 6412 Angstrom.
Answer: 0.09 mag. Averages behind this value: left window 30.7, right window 33.6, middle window 30.5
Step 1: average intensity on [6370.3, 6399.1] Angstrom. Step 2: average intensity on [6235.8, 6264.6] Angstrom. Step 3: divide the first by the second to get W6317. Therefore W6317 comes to 1.20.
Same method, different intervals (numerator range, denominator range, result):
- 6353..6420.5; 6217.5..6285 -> 1.20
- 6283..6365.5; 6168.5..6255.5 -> 1.16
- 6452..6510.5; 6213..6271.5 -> 1.35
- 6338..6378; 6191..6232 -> 1.20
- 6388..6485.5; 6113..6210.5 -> 1.13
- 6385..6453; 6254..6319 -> 1.14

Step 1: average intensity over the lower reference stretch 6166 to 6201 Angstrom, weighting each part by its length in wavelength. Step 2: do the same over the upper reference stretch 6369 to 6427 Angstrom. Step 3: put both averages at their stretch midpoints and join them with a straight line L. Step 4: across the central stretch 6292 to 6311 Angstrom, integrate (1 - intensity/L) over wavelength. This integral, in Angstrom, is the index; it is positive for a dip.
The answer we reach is 0.4 Angstrom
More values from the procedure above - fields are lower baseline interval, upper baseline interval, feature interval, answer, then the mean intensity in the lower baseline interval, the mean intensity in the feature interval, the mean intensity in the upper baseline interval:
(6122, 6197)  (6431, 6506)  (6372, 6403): 2.1 Angstrom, 28.6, 29.9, 33.4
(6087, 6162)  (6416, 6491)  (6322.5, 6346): 1.0 Angstrom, 30.9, 31.1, 33.4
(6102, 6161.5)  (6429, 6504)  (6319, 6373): 2.1 Angstrom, 30.7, 31.2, 33.4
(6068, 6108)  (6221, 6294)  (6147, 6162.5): -0.4 Angstrom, 31.4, 30.1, 25.9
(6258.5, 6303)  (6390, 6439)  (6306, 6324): -0.9 Angstrom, 27.4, 29.9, 31.6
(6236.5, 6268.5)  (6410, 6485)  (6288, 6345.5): -4.2 Angstrom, 25.1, 29.8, 33.2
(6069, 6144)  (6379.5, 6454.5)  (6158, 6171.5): 2.8 Angstrom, 31.2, 24.7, 31.5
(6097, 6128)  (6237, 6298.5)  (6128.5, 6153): -1.3 Angstrom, 30.7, 31.5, 26.5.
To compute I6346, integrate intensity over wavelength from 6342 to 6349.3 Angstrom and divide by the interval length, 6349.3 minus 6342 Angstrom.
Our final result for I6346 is 32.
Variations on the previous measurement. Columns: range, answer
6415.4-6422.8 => 32.4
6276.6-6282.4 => 28.1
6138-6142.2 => 31.1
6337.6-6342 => 31.2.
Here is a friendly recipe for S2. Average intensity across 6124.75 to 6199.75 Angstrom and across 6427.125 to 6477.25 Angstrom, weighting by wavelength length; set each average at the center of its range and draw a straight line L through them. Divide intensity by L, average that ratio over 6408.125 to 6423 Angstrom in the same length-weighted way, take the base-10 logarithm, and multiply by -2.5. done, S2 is 0.016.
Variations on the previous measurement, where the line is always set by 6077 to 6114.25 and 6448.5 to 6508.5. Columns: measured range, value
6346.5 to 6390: 0.077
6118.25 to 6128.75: 0.086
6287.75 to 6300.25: 0.160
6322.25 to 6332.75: 0.074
